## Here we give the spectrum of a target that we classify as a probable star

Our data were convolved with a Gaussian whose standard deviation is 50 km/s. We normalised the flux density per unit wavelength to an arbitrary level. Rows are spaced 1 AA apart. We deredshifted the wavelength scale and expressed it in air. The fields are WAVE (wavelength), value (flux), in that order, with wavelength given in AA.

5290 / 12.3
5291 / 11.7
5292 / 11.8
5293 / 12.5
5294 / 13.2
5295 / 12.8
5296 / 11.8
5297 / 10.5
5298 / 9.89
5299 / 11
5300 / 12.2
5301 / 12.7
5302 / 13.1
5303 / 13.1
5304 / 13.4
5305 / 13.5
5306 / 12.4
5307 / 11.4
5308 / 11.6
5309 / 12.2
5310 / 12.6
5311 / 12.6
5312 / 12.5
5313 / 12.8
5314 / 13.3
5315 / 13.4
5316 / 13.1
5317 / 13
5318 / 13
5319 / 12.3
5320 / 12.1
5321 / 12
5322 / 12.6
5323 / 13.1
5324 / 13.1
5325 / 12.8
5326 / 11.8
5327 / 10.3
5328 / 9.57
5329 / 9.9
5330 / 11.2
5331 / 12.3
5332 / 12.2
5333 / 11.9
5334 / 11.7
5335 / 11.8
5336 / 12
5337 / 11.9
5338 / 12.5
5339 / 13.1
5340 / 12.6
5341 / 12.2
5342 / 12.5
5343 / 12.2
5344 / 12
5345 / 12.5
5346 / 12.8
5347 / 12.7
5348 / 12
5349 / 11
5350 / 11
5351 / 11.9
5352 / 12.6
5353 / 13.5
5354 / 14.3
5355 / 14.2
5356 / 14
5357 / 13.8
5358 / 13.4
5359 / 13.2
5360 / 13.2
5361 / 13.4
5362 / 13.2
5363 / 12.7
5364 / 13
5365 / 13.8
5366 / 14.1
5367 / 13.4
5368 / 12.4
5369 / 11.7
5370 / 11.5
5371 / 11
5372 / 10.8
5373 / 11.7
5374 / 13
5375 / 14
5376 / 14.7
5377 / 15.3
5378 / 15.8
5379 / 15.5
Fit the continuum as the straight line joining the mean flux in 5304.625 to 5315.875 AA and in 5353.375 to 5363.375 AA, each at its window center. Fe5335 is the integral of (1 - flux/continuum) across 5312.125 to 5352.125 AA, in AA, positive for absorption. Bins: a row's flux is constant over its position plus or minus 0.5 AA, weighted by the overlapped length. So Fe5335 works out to 2.6 AA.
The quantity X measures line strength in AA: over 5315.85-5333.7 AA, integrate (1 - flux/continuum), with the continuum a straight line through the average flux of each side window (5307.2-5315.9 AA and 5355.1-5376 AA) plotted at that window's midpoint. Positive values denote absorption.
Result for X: 1.0 AA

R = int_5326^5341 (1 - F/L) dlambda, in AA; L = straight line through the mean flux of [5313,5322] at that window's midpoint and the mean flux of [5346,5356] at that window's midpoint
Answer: 1.2 AA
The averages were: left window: 12.8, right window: 12.7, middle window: 11.7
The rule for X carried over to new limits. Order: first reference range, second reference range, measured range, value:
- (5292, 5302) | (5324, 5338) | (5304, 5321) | -1.24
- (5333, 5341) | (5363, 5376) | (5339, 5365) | -0.88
